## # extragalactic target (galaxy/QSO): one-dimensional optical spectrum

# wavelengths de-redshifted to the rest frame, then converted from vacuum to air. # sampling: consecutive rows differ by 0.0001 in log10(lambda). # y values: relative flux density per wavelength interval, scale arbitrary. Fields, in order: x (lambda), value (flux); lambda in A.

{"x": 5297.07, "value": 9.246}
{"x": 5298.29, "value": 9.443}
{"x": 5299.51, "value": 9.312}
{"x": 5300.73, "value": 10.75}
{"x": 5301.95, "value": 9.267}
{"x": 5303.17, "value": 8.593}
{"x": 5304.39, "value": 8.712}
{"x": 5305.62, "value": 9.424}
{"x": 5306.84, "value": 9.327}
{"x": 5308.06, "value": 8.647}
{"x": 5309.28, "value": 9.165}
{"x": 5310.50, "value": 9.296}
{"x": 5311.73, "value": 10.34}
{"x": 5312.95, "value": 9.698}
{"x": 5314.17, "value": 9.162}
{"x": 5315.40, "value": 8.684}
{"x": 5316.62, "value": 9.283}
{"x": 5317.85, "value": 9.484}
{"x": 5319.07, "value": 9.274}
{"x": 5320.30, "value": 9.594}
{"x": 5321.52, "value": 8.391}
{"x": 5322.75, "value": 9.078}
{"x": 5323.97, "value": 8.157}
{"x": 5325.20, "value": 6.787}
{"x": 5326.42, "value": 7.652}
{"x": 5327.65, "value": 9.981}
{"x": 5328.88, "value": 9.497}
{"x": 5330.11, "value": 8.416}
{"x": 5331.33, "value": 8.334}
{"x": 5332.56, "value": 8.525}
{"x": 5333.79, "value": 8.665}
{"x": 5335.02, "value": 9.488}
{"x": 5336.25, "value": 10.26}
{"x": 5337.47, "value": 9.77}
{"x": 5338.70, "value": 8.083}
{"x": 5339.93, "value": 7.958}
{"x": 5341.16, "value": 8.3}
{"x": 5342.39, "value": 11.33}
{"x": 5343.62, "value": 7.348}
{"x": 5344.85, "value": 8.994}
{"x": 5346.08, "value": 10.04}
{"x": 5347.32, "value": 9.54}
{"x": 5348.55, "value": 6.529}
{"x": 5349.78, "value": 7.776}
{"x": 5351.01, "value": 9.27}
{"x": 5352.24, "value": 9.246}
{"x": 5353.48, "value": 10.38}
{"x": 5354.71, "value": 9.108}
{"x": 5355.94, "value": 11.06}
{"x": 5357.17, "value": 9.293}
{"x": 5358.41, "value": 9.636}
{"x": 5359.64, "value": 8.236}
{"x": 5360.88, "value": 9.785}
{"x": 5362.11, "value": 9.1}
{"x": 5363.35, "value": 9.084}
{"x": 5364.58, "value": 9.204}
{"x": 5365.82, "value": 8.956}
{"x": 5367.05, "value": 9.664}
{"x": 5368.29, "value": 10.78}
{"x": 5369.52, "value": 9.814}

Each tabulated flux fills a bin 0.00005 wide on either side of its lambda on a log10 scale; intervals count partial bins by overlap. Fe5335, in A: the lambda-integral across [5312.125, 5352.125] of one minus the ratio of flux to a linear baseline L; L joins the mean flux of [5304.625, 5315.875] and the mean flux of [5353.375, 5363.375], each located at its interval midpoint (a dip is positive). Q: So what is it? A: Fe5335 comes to 2.2 A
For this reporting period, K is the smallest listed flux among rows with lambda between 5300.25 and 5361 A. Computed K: 6.529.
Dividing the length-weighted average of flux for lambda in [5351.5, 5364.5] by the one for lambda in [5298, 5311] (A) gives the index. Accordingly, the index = 1.02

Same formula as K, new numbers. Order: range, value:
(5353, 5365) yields 8.236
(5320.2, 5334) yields 6.787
